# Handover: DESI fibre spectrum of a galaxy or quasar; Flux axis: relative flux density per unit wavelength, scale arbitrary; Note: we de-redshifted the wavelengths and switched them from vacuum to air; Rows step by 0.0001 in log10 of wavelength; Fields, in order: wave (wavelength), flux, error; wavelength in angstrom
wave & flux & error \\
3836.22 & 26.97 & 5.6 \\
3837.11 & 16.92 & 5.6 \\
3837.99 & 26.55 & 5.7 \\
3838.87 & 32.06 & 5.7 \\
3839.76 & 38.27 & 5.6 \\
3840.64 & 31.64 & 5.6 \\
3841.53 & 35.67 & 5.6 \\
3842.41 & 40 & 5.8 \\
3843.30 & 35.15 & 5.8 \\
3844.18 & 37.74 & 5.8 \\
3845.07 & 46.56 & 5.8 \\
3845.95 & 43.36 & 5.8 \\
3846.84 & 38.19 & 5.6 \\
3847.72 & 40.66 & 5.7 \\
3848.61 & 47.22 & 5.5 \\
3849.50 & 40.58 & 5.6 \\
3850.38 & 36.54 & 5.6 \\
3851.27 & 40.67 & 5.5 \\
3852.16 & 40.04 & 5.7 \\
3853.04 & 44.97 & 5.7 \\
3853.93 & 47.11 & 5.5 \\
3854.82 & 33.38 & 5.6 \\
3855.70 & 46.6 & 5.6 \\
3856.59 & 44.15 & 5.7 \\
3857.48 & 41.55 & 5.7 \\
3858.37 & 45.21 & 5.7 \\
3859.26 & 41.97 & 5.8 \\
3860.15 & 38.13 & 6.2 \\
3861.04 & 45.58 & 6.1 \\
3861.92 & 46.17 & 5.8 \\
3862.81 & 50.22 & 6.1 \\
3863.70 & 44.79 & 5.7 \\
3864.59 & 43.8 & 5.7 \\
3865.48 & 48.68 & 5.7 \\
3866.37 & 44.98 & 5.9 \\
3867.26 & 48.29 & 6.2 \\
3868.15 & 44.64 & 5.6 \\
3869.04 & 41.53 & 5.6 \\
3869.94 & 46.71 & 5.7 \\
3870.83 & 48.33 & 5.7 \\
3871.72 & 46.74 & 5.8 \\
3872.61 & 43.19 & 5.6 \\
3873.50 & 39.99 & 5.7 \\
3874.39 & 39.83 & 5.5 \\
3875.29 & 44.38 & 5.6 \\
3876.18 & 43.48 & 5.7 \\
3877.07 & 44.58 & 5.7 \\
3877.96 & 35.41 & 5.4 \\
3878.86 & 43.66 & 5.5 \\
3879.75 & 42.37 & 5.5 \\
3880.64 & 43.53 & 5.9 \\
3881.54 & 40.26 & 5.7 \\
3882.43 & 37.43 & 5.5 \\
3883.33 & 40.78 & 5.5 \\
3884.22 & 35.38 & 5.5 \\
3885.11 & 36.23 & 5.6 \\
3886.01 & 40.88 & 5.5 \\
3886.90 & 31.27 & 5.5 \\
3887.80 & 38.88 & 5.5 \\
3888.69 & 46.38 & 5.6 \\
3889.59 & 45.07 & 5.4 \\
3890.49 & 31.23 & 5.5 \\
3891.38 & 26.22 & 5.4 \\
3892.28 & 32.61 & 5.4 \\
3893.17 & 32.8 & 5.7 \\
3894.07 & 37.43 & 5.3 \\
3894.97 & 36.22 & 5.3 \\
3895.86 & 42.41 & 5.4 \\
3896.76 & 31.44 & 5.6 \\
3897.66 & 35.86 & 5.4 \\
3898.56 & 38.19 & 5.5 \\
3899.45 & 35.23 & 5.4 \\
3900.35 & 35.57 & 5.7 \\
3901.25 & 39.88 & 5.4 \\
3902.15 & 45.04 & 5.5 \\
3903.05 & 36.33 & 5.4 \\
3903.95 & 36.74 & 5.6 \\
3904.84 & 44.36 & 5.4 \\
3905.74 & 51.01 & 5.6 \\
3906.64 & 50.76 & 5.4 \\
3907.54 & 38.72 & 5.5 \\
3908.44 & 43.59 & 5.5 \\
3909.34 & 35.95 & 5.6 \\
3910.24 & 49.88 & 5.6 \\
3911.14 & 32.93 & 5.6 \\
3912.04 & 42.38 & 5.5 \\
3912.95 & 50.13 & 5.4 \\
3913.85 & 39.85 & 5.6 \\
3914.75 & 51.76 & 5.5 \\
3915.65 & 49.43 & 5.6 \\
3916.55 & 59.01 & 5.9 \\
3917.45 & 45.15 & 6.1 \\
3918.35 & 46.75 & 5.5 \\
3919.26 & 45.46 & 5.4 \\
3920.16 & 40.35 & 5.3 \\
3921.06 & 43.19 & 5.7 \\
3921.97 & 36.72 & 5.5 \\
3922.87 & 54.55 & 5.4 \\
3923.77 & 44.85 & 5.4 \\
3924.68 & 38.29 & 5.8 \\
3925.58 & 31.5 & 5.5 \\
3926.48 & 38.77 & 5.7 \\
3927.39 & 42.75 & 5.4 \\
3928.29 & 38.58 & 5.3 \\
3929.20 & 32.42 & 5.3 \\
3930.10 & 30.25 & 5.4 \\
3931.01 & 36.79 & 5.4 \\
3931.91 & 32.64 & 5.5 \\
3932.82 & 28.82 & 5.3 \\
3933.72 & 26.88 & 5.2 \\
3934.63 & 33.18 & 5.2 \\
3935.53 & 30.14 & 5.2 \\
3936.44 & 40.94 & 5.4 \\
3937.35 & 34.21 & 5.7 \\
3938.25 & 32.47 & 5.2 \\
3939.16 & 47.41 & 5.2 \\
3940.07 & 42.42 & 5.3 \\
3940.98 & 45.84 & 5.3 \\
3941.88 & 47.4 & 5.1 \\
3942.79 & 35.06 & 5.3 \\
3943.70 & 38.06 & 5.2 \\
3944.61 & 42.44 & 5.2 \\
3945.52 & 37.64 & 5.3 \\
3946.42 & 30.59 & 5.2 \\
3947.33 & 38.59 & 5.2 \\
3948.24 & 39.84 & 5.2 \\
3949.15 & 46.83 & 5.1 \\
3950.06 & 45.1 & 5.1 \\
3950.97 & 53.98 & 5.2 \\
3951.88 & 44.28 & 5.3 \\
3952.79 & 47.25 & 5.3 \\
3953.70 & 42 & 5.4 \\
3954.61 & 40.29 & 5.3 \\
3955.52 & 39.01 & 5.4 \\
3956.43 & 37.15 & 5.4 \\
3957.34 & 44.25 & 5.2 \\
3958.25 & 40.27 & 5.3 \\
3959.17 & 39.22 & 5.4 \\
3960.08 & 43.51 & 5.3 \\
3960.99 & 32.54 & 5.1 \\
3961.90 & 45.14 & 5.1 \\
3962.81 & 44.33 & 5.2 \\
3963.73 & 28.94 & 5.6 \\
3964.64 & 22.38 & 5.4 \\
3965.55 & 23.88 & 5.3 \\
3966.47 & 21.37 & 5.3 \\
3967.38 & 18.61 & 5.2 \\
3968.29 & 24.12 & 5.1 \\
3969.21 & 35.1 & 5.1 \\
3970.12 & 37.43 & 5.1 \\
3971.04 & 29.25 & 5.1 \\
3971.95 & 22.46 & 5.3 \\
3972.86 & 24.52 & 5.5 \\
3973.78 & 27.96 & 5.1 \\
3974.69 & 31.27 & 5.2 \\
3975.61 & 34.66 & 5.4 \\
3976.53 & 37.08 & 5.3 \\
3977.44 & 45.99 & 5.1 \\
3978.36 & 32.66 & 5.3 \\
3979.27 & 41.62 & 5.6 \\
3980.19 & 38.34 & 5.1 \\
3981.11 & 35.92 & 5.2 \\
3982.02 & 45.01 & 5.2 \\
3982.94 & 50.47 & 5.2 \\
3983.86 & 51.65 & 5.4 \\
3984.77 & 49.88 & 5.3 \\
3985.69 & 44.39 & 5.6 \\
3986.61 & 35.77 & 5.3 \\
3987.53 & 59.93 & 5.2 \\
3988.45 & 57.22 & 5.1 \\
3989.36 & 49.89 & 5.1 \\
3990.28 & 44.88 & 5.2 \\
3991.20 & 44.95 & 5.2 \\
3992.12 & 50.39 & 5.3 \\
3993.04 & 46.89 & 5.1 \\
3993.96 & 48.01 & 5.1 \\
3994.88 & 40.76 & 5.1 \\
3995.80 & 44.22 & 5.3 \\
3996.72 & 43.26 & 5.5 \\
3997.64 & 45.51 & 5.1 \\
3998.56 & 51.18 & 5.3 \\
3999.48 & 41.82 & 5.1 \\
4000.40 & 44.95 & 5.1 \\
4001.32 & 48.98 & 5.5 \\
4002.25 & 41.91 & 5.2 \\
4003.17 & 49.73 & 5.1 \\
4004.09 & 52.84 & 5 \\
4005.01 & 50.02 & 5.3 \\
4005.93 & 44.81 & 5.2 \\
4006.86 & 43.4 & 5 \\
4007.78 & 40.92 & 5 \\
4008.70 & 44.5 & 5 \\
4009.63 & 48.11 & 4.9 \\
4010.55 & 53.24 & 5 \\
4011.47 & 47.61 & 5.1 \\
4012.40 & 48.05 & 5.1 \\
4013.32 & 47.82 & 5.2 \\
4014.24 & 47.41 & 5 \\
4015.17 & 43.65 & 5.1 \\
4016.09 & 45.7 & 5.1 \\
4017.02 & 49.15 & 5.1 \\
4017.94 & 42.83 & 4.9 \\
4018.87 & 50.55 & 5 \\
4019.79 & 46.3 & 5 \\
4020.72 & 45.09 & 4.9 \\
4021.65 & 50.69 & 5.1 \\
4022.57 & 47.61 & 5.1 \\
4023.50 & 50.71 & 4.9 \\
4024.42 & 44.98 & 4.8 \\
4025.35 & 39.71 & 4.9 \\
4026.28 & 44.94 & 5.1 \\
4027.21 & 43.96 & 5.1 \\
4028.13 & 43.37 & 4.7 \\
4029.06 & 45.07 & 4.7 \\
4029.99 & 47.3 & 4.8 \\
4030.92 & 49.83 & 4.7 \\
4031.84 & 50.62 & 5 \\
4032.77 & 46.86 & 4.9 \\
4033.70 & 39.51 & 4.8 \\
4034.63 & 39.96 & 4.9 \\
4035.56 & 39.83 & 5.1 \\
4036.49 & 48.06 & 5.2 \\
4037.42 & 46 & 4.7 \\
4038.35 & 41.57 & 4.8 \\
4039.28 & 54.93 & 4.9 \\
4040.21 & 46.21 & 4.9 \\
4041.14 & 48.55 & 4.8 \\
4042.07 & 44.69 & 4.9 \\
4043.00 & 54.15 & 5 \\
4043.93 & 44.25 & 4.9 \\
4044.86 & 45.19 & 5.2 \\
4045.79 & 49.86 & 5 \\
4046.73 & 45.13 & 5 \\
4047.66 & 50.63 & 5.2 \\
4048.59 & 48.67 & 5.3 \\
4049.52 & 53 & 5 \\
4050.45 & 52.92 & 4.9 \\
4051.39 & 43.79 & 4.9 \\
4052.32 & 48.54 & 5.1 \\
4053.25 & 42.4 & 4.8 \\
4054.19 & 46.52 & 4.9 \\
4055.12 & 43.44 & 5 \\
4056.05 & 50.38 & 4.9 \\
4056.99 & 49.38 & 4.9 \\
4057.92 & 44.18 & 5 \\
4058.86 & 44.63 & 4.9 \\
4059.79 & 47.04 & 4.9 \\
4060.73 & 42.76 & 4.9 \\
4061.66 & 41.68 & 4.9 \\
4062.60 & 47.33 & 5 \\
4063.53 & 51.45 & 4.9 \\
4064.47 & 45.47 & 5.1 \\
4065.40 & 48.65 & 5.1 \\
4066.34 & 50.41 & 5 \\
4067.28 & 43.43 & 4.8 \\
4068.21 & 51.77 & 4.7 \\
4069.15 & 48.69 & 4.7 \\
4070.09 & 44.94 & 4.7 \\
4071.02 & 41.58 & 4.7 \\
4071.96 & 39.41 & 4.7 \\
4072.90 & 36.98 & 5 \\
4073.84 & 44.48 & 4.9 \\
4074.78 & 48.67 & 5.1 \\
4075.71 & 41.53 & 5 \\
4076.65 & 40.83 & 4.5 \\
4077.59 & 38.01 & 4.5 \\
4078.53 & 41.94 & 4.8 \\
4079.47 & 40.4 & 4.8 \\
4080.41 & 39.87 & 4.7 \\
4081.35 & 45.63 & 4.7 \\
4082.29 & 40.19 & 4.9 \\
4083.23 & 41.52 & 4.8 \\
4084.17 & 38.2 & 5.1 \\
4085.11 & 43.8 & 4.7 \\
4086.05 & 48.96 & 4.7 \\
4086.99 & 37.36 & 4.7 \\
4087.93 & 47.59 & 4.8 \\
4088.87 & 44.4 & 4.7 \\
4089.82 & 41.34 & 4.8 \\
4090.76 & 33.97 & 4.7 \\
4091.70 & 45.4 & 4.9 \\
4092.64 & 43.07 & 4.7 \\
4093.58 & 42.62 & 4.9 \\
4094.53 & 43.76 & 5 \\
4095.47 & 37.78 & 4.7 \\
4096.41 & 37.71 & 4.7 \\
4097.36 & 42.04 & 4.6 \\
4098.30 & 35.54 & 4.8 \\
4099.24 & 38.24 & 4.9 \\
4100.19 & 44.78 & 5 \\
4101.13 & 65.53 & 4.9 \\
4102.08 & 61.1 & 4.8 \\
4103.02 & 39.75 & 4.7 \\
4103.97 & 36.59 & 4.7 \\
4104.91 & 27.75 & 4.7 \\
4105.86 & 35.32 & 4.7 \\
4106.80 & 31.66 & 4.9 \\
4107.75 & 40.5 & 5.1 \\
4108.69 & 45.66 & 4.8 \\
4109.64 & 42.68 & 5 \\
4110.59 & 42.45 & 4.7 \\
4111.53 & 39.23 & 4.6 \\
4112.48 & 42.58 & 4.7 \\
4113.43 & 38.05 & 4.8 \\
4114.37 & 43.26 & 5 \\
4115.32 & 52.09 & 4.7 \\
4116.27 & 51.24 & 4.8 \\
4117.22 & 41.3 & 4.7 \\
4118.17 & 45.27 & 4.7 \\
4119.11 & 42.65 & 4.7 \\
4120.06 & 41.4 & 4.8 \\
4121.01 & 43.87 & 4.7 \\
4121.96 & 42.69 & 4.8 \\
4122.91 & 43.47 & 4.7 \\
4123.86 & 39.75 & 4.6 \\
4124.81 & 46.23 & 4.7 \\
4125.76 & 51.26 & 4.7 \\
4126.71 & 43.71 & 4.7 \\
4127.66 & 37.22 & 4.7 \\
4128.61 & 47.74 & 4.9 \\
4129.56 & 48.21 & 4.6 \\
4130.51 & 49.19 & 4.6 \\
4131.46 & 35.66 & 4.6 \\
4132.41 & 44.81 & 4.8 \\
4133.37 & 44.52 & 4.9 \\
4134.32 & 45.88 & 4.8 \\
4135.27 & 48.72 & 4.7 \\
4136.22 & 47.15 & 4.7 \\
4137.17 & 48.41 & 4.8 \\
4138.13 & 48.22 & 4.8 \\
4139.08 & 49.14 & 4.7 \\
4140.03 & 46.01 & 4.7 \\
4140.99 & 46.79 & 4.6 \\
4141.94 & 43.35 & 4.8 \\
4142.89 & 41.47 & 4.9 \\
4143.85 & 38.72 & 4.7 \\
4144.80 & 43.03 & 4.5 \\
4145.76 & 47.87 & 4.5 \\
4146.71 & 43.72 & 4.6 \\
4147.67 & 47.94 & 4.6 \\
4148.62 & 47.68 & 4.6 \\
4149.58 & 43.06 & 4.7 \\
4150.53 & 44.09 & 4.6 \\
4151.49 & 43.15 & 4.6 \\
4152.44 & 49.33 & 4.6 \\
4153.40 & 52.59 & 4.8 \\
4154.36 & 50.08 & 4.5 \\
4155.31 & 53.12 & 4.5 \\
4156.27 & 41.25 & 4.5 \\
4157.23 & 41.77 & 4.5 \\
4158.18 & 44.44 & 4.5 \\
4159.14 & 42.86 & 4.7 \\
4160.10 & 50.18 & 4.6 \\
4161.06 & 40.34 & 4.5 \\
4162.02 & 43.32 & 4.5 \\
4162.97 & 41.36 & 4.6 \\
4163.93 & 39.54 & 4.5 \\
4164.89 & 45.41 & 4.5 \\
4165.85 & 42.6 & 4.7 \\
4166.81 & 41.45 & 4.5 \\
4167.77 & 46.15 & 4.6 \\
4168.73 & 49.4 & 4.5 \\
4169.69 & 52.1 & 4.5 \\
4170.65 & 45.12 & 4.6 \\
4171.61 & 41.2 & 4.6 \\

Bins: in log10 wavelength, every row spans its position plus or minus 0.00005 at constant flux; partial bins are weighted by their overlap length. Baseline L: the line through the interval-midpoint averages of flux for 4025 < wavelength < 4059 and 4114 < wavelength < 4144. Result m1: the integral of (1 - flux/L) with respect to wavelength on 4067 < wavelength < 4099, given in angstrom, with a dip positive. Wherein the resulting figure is 2.6 angstrom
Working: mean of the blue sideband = 46.5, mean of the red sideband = 45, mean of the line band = 42.1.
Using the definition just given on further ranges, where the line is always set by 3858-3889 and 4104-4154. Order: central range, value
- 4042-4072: -2.3 angstrom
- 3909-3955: 2.3 angstrom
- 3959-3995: 4.0 angstrom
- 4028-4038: -0.4 angstrom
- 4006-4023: -1.3 angstrom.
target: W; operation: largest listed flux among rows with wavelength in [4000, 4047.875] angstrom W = 54.93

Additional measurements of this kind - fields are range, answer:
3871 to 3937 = 59.01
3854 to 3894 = 50.22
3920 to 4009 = 59.93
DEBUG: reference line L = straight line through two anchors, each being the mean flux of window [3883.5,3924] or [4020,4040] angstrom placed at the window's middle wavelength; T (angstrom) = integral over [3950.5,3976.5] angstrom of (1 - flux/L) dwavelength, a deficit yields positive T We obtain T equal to 5.01 angstrom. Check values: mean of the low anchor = 41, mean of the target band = 34.9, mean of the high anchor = 45.7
